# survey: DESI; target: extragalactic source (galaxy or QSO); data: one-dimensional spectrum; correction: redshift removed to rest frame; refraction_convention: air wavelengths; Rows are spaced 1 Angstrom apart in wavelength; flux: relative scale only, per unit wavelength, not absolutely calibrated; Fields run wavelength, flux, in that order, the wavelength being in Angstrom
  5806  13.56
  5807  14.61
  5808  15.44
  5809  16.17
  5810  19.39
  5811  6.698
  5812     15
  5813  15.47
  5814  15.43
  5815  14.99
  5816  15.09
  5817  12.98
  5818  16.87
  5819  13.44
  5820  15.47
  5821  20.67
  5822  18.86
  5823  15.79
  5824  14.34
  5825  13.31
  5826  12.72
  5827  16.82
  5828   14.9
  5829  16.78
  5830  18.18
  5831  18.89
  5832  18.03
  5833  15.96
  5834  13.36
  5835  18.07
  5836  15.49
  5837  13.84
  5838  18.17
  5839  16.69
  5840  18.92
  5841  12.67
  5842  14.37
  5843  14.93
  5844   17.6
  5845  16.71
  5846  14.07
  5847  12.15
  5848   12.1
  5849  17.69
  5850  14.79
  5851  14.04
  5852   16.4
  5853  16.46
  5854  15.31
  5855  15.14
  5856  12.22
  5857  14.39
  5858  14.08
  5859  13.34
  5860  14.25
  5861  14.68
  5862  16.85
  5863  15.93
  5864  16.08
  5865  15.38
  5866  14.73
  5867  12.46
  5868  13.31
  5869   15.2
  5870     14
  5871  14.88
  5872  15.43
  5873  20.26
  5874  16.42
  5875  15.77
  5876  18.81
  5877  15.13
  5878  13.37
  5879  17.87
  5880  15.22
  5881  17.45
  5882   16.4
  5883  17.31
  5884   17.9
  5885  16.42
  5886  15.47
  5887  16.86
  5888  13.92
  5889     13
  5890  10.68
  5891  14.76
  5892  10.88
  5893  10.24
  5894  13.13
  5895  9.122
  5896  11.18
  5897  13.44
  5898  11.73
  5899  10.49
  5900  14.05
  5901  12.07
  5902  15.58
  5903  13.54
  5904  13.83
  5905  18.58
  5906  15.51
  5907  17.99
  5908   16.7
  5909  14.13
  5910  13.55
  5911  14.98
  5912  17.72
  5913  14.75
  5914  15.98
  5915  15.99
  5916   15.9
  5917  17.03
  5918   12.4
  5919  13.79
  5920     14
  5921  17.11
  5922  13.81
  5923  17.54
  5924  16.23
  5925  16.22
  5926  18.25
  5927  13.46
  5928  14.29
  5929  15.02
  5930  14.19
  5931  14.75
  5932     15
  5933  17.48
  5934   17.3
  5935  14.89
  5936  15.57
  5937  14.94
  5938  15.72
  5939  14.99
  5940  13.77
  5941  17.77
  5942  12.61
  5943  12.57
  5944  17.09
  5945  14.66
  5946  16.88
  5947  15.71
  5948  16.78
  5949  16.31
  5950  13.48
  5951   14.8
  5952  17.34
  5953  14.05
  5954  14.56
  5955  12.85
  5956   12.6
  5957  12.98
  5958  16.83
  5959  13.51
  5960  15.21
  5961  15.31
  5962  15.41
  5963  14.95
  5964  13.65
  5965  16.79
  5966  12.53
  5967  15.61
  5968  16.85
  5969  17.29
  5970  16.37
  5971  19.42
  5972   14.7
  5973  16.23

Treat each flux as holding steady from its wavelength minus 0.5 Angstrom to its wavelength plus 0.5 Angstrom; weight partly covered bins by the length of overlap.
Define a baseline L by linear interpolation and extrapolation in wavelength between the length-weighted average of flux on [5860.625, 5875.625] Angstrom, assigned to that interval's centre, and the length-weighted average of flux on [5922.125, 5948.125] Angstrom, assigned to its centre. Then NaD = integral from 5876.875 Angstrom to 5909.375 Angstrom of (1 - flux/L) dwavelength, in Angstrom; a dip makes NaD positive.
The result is 2.34 Angstrom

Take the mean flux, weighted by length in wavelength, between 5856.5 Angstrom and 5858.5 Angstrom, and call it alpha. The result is 14.2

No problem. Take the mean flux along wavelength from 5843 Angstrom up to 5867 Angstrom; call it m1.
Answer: 14.9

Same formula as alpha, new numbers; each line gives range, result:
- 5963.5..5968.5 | 15.1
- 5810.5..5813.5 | 12.4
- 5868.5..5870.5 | 14.6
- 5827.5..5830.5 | 16.6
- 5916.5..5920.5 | 14.3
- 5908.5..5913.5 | 15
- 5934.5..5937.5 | 15.1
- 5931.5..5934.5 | 16.6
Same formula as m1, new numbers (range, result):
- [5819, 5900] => 15.1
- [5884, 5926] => 14.5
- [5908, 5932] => 15.3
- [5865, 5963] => 15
